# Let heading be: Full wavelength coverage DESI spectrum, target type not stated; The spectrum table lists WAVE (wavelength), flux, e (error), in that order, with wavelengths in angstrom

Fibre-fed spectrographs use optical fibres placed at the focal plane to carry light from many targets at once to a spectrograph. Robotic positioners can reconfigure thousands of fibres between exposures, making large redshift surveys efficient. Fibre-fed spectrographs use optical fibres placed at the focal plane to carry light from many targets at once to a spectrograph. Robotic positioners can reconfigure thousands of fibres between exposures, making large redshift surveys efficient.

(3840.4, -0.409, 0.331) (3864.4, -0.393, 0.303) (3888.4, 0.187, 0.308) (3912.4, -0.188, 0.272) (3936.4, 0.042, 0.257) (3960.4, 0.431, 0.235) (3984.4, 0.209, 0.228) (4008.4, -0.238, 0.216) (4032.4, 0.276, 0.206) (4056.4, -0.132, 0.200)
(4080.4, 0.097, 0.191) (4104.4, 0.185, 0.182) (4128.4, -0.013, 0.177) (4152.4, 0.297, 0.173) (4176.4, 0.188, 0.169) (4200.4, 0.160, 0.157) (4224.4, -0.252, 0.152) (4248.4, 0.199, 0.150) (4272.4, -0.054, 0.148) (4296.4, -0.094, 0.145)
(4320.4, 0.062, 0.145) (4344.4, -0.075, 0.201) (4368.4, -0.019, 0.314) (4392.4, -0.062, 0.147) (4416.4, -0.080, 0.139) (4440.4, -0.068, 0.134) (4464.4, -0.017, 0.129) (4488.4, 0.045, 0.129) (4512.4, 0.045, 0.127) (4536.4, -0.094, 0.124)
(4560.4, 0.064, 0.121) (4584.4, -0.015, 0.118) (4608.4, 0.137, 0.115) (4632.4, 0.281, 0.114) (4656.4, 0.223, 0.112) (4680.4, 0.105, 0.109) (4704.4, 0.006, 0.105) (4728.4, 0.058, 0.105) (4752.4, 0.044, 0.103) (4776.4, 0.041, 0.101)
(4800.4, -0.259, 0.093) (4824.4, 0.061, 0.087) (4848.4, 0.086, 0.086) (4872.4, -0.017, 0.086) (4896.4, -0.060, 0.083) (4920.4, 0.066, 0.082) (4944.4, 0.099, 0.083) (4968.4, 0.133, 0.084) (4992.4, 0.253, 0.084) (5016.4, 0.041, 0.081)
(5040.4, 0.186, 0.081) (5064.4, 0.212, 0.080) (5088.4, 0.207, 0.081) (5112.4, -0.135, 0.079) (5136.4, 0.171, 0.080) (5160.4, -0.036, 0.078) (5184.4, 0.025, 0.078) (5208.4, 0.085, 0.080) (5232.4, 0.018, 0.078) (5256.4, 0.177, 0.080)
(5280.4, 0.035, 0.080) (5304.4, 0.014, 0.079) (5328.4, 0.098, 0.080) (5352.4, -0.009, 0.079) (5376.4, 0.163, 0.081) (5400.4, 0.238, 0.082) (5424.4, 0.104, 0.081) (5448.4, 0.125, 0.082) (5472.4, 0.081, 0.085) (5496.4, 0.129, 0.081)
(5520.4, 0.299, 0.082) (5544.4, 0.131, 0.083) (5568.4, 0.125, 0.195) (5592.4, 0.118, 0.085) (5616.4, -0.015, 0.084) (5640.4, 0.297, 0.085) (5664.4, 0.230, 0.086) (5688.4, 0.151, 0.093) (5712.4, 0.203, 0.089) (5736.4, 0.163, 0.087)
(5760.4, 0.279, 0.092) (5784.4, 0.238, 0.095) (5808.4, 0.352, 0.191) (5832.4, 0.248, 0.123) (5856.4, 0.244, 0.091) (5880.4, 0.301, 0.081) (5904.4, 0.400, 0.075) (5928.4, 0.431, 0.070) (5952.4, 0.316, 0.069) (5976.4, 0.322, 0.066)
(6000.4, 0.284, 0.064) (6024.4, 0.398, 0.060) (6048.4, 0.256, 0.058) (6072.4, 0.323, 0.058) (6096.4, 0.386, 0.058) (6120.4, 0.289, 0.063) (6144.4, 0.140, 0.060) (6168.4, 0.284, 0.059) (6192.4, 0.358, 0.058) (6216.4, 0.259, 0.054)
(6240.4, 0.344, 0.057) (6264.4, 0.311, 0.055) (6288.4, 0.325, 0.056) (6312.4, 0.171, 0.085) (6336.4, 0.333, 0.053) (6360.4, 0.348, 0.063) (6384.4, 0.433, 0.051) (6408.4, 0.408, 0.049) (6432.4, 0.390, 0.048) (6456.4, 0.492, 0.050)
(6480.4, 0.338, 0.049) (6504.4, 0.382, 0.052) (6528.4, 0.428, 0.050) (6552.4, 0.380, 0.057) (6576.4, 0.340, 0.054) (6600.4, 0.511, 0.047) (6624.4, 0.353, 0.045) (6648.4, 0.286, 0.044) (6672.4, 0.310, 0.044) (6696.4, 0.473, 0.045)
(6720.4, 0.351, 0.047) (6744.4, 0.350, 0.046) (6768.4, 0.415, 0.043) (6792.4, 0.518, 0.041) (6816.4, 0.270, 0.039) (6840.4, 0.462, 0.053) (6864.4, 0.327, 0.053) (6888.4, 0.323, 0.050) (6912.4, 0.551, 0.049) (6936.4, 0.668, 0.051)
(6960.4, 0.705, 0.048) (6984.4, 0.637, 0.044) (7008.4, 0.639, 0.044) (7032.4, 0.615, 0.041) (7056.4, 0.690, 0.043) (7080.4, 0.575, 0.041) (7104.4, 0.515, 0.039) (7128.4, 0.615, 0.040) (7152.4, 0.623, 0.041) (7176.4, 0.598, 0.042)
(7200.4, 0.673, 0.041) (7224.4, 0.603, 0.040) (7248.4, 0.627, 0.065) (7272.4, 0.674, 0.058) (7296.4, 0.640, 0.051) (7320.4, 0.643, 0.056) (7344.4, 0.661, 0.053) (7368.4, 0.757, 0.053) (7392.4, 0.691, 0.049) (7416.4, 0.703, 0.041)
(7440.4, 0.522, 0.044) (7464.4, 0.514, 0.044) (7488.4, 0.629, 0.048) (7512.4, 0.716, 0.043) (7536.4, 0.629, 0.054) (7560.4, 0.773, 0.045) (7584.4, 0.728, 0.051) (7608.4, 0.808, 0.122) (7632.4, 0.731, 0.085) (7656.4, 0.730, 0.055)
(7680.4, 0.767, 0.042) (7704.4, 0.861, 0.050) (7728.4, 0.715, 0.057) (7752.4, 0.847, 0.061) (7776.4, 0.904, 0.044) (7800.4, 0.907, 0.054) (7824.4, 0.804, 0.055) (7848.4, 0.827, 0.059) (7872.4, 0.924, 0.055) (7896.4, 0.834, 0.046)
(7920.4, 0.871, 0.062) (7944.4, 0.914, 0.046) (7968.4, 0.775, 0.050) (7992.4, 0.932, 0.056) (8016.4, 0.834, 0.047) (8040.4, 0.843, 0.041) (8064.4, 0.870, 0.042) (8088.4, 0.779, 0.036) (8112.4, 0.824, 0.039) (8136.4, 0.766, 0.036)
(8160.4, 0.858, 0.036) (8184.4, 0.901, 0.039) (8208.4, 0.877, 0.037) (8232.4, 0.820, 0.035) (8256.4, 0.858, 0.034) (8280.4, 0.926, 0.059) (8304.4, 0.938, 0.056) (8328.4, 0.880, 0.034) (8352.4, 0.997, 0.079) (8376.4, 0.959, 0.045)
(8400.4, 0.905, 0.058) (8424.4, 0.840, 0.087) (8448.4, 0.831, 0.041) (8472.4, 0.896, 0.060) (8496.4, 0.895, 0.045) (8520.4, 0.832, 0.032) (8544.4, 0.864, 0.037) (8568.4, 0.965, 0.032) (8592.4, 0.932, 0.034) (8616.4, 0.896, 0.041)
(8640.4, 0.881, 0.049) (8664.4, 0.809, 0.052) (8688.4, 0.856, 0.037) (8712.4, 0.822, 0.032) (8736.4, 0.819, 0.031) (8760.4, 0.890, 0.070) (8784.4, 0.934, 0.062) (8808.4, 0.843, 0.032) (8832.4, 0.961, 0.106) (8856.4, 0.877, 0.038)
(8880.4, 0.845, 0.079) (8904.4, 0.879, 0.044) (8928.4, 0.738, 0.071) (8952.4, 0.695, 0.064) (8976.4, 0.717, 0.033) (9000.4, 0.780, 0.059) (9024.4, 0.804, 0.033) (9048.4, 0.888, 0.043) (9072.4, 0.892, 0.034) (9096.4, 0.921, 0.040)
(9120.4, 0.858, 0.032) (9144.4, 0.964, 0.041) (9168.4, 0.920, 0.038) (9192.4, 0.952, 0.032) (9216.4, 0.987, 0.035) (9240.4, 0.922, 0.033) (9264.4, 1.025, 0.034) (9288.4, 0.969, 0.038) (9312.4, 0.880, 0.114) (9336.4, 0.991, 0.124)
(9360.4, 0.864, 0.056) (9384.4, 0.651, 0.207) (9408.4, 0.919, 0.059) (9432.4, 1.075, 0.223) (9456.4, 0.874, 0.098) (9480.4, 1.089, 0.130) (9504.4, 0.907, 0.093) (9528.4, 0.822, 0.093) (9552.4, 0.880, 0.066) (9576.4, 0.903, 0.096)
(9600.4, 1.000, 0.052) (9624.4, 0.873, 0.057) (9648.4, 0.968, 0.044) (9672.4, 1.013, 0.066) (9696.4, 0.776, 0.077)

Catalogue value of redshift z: 0.73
